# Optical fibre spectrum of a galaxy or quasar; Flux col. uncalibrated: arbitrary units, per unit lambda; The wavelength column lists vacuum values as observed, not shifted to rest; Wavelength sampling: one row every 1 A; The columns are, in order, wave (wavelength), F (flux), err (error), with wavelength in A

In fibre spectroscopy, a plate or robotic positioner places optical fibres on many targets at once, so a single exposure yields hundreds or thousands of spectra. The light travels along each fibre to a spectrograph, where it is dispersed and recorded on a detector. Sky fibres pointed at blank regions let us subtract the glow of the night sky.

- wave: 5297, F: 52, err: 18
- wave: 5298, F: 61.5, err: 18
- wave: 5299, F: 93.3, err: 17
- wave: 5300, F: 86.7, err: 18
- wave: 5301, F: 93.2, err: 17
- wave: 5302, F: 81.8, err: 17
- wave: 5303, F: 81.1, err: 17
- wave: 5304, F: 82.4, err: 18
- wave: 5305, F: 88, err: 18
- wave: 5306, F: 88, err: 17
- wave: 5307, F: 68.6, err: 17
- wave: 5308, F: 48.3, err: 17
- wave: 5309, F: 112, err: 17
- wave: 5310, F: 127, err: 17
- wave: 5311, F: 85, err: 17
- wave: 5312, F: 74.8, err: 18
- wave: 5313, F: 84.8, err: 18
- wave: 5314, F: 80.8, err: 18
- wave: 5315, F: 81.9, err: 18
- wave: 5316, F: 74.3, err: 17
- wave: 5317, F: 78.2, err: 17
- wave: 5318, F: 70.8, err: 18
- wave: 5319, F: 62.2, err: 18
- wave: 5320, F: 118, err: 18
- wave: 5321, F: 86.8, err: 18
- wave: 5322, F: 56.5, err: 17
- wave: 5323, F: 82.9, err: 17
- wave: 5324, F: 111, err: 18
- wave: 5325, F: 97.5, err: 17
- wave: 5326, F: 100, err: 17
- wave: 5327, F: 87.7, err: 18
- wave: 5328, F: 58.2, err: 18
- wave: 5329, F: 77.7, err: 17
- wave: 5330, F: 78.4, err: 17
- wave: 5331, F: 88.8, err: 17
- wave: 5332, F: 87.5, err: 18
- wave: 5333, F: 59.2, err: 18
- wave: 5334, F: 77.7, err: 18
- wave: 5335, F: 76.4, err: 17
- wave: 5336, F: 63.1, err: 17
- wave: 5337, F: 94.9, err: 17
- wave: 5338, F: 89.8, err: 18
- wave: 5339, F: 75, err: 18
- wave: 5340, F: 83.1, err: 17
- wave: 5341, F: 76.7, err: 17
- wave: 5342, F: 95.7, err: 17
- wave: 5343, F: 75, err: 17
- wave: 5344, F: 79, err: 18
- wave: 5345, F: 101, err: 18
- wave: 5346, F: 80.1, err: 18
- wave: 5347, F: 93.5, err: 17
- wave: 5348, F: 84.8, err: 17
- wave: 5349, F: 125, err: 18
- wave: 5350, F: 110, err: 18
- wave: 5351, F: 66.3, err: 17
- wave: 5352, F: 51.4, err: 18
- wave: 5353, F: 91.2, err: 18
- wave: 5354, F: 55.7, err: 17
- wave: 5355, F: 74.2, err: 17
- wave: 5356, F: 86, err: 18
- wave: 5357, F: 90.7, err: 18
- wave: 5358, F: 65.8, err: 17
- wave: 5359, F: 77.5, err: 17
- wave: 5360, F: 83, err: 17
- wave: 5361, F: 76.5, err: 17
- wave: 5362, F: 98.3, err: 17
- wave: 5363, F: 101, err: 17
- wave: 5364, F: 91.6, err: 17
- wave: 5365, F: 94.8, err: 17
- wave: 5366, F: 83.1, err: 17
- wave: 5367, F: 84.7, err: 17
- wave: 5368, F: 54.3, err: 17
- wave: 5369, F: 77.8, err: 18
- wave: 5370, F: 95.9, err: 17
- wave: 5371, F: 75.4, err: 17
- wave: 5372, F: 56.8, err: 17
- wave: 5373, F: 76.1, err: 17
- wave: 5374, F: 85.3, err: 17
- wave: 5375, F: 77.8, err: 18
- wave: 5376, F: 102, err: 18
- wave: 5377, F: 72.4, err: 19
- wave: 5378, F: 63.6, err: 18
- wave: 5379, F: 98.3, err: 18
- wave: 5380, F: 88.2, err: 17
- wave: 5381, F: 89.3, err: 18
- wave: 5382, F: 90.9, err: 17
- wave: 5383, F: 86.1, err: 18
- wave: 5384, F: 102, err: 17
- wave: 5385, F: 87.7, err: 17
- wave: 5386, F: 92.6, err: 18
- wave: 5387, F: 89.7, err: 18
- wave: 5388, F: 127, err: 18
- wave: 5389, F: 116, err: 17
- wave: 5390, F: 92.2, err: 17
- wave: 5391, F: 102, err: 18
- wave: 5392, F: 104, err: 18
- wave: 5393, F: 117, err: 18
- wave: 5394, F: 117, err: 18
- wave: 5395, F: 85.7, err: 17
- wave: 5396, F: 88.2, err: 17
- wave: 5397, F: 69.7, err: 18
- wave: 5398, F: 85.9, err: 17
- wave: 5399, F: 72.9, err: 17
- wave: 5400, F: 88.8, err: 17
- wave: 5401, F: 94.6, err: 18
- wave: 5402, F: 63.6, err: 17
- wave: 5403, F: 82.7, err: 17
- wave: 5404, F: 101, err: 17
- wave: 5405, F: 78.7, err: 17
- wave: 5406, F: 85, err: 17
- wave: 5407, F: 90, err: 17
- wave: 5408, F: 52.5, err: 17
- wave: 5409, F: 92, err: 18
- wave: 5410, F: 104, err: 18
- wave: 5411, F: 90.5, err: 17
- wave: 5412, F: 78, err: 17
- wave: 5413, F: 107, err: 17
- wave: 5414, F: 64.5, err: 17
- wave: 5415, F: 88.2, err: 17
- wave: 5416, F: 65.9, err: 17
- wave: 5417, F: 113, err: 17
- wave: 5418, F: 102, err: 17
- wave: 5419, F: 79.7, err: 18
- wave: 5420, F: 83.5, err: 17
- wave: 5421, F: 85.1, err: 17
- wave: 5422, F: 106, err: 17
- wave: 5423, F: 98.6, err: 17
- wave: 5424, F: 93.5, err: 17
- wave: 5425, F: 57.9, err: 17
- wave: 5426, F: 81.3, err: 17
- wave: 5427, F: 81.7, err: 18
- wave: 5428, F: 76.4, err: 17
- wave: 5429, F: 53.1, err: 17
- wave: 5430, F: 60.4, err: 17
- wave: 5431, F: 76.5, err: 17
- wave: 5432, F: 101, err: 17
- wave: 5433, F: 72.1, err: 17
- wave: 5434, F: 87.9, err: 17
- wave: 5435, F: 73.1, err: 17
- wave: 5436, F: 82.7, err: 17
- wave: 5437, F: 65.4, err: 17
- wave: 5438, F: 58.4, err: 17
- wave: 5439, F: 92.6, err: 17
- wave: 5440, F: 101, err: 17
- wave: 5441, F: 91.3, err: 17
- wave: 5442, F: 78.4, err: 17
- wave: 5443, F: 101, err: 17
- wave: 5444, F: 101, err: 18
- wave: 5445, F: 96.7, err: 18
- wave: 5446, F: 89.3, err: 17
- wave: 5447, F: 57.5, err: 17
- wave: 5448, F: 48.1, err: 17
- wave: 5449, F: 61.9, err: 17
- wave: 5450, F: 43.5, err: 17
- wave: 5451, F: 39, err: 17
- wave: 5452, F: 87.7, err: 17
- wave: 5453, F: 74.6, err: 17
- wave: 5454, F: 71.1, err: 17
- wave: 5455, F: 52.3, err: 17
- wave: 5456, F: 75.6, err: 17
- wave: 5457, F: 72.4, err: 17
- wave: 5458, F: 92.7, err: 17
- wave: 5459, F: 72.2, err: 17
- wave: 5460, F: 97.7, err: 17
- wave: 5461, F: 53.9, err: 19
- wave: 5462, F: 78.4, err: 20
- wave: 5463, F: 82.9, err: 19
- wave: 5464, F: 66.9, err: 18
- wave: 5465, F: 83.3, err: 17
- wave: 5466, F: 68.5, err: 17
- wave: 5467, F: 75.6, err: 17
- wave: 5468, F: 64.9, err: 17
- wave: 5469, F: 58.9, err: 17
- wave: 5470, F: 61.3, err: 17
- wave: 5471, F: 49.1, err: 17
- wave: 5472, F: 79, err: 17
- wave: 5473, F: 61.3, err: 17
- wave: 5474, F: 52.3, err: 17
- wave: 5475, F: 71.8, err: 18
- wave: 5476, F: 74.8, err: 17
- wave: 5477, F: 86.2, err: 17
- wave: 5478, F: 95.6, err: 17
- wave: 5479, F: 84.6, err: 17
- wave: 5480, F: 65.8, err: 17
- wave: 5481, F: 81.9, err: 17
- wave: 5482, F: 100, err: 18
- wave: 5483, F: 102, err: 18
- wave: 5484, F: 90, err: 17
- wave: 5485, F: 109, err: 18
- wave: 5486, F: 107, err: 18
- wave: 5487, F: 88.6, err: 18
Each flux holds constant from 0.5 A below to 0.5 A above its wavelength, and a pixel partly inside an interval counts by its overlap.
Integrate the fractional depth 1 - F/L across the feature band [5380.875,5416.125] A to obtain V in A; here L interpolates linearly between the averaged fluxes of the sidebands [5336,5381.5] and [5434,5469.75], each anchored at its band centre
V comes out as -4.8 A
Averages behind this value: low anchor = 83.1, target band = 90.3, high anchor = 74.7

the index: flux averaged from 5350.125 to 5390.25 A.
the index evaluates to 84.4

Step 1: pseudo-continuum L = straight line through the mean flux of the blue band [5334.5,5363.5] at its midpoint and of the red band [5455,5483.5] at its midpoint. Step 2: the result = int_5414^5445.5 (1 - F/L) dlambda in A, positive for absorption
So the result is -2.43 A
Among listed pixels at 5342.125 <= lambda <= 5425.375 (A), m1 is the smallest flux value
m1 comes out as 51.4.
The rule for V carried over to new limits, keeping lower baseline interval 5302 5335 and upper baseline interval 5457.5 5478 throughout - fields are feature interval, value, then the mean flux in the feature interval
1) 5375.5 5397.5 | -4.7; 94.6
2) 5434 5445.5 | -1.8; 85.7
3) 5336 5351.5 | -1.3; 87.8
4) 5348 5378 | -0.8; 81.8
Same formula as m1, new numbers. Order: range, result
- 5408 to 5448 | 48.1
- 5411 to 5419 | 64.5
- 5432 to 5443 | 58.4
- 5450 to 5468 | 39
